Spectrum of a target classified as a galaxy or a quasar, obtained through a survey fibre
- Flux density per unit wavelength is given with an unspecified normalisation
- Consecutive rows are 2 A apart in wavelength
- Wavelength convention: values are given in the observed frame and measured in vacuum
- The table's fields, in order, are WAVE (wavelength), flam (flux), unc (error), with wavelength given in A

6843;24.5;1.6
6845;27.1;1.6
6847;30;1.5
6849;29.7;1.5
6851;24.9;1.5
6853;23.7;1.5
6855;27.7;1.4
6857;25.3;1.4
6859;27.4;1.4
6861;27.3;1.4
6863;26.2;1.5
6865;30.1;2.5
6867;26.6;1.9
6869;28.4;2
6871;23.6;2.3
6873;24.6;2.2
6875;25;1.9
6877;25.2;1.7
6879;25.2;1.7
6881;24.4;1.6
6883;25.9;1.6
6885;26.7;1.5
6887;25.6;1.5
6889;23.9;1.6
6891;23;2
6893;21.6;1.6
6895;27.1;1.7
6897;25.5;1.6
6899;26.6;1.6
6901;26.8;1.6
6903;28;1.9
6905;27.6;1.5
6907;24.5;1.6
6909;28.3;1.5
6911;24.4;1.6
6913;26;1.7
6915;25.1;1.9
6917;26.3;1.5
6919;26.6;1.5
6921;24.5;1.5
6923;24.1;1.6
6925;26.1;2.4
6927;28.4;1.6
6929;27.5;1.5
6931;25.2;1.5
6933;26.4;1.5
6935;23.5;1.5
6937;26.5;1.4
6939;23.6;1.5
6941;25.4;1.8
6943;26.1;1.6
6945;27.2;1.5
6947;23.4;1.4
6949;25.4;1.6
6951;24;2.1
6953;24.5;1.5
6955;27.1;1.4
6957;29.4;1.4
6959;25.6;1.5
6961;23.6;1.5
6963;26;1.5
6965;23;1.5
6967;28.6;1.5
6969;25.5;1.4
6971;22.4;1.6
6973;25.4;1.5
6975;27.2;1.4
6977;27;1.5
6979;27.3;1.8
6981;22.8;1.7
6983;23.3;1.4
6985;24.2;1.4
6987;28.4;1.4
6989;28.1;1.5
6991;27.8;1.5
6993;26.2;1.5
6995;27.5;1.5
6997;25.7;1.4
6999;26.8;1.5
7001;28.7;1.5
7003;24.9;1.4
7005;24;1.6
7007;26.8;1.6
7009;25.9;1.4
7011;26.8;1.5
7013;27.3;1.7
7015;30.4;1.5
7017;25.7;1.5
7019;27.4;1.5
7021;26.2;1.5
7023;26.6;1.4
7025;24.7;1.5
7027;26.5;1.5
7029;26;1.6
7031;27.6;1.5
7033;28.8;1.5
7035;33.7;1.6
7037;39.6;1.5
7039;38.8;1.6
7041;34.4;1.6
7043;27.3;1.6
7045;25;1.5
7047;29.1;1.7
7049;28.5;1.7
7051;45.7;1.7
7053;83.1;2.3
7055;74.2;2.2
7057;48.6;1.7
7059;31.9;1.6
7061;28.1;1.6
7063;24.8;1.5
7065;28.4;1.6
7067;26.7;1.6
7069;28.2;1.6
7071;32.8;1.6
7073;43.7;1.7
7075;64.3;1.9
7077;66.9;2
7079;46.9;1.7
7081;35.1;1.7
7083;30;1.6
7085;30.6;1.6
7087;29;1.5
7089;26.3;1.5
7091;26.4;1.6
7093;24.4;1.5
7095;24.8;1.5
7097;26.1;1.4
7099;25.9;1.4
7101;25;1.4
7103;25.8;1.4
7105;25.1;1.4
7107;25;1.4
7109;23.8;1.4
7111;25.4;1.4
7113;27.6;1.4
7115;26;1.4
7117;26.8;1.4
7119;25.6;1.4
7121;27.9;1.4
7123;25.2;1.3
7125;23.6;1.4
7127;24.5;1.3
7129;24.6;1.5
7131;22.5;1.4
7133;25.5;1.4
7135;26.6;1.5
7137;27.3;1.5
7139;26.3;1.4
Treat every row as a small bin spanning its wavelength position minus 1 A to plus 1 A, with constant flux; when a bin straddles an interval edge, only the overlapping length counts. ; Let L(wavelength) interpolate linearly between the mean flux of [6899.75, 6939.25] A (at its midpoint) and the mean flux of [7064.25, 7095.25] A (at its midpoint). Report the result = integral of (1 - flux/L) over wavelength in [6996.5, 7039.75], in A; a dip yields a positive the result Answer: 5.22 A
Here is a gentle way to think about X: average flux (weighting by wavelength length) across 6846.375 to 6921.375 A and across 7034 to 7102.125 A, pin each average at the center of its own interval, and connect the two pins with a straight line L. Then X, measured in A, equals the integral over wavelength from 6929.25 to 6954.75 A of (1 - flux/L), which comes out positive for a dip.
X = 3.5 A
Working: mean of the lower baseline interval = 26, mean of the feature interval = 25.2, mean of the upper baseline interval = 36.3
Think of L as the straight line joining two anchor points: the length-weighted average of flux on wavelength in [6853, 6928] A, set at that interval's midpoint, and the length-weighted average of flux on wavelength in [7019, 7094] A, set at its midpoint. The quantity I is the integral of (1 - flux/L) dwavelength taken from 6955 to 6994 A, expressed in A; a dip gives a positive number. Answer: 6.2 A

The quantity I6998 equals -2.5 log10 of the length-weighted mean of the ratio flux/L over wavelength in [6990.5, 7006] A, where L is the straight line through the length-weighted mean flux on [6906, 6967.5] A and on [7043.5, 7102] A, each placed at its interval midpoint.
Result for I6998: 0.16 mag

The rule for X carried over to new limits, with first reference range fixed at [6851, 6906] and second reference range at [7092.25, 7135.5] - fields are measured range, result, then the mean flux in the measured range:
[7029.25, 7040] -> -3.2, 33.2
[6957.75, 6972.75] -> 0.4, 25.1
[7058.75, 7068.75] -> -0.9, 27.7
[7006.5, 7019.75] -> -0.8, 27.2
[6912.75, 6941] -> 0.1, 25.7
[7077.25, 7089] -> -4.8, 35.7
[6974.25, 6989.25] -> -0.2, 25.9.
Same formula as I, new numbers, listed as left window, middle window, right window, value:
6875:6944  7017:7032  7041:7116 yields 2.4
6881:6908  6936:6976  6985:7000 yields 1.5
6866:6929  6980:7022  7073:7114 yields 3.8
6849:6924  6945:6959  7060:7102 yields 1.3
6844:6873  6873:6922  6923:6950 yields 1.4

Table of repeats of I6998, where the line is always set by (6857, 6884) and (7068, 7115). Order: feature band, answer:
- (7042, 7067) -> -0.250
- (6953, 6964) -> 0.091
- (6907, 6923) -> 0.066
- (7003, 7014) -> 0.146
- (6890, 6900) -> 0.085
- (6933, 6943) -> 0.118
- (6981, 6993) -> 0.125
